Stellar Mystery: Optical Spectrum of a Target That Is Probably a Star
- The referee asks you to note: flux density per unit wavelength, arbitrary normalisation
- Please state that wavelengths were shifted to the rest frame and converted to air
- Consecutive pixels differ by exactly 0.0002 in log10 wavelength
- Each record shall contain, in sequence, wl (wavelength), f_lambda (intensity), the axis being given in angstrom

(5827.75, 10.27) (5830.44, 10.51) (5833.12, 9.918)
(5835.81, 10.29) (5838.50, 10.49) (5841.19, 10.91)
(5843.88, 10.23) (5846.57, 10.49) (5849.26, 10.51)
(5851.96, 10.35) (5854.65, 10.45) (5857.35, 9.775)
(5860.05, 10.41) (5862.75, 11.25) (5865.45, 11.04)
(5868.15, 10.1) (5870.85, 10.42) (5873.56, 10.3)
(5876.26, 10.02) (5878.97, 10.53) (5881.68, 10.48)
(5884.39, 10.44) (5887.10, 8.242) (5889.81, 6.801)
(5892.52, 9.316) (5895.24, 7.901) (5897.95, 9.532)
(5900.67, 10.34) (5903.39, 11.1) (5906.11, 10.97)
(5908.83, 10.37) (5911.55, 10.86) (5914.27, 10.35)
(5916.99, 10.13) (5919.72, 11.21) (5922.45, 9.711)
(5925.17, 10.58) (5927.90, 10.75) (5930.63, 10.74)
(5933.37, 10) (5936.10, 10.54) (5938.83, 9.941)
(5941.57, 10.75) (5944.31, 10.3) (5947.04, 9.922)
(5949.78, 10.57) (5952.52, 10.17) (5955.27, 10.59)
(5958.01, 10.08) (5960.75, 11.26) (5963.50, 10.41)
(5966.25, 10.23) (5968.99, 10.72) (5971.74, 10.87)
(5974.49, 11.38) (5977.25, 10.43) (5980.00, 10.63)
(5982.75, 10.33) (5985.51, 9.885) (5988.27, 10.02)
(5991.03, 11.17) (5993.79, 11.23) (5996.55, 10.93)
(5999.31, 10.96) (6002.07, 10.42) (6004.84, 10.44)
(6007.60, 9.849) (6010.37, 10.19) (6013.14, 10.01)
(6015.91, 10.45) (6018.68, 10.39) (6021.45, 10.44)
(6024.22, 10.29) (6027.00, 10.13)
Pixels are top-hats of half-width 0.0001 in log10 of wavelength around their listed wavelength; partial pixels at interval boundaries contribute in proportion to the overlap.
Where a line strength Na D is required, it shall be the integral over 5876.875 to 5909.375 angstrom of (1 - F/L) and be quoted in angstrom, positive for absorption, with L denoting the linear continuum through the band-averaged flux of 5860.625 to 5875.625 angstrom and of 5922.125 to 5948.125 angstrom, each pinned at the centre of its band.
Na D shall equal 2.60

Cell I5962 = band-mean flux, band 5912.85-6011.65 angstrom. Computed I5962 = 10.5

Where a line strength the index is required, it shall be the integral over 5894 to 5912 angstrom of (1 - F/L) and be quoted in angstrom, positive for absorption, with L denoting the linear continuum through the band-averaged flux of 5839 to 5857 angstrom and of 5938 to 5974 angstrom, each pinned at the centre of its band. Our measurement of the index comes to 0.6 angstrom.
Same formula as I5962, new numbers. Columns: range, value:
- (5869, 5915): 9.88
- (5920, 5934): 10.4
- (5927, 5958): 10.4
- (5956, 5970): 10.5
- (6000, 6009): 10.3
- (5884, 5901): 8.77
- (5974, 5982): 10.7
